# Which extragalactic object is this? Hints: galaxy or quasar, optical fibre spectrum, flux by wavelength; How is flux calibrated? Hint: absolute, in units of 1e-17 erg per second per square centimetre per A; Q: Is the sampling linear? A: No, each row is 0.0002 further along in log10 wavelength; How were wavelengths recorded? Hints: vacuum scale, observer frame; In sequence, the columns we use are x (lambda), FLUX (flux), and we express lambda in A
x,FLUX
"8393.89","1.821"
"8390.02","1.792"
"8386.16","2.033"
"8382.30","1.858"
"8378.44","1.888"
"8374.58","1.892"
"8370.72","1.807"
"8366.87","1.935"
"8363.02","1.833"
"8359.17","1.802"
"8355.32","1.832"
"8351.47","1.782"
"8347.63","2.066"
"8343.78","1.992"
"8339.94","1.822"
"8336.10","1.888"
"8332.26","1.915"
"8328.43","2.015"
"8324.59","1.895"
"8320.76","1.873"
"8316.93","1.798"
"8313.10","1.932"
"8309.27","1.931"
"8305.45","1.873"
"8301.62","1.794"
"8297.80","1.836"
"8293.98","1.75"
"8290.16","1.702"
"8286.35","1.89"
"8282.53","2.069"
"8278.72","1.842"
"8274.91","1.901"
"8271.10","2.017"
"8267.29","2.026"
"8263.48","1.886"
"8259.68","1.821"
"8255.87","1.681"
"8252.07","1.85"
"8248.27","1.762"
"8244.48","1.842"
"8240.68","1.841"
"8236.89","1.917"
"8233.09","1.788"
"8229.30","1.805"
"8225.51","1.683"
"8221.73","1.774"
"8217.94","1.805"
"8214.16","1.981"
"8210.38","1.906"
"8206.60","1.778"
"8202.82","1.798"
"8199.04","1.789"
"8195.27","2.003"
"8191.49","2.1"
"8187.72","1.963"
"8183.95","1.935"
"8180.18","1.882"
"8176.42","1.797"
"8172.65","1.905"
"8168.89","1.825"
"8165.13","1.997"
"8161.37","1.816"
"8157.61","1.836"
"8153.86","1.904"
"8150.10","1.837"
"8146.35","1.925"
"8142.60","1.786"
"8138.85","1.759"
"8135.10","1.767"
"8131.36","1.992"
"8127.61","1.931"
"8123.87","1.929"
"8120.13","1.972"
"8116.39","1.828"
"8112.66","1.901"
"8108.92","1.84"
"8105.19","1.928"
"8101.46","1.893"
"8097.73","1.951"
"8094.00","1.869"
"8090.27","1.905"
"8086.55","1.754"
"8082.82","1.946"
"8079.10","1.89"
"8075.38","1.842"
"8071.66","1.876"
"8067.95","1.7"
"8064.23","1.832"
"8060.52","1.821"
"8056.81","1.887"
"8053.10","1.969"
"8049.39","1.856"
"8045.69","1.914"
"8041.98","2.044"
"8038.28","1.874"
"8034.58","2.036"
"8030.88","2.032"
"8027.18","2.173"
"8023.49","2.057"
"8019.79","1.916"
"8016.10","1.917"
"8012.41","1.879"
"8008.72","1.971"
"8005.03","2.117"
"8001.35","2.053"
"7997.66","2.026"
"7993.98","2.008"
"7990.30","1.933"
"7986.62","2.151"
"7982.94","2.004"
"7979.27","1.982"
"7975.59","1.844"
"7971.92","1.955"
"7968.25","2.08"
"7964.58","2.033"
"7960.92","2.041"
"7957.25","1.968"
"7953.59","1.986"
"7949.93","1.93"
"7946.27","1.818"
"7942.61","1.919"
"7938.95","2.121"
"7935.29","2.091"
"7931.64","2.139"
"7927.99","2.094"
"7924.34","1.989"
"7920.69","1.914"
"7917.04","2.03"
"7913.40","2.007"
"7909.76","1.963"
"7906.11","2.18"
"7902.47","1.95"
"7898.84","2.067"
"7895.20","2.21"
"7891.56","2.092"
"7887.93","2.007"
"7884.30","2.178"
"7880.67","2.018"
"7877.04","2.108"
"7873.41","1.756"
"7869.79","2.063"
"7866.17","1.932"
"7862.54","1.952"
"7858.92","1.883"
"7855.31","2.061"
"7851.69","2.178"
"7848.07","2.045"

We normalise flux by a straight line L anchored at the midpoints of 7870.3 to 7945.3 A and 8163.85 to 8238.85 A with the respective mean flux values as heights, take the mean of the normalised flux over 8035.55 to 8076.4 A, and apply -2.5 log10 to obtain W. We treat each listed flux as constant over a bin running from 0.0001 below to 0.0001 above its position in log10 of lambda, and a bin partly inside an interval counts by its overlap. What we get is 0.04 mag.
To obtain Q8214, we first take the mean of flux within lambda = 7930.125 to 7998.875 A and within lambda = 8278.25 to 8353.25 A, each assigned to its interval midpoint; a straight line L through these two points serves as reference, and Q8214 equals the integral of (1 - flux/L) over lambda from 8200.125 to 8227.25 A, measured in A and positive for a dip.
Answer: 1.4 A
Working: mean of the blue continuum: 2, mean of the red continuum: 1.88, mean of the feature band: 1.82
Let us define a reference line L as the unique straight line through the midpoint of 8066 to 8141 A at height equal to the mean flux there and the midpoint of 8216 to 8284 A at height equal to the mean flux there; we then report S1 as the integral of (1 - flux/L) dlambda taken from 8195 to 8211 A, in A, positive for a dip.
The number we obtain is 0.2 A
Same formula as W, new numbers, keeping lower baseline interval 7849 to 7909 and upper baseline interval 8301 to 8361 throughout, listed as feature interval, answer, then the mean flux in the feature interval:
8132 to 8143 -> 0.093 mag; 1.79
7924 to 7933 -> -0.033 mag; 2.09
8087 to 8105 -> 0.041 mag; 1.9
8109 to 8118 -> 0.057 mag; 1.86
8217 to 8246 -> 0.068 mag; 1.81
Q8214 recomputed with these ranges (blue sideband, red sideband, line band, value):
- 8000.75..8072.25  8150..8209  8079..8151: 1.24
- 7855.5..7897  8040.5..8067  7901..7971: -1.25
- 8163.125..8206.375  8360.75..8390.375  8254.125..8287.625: -0.19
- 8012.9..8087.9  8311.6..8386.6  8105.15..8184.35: 1.40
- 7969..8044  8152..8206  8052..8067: 0.80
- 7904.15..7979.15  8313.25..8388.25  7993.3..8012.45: -0.33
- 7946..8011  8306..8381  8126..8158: 1.46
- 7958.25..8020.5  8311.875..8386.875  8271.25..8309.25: 0.90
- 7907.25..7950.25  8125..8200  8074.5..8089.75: 0.52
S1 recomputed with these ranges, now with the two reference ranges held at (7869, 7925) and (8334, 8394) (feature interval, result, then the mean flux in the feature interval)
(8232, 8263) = 1.6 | 1.82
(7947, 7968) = 0.3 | 1.99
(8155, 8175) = 0.7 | 1.88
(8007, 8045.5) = 0.1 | 1.99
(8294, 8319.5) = 0.6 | 1.85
